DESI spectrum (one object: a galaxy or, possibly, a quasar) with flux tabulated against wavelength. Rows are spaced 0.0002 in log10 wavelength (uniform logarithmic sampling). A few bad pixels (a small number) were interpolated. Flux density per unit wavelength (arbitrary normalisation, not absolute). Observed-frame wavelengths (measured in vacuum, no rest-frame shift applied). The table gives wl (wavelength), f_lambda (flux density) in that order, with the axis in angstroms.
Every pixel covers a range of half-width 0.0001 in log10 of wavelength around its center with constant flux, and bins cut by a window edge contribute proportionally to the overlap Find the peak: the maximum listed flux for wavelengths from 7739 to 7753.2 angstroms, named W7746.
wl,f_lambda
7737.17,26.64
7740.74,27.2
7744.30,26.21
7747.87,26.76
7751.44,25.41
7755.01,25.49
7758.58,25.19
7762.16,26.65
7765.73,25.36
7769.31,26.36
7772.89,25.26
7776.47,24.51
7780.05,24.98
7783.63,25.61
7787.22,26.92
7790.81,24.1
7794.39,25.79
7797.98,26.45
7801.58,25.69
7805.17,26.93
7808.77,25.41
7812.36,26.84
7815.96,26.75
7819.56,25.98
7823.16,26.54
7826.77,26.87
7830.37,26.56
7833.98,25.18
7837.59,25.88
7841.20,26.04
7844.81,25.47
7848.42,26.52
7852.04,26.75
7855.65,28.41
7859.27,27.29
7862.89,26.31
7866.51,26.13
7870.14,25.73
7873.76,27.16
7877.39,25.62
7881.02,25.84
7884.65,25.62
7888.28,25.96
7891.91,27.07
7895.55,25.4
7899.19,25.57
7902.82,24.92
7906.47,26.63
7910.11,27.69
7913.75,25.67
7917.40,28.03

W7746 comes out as 27.2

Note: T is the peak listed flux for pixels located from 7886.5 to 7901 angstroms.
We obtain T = 27.07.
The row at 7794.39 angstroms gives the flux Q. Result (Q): 25.79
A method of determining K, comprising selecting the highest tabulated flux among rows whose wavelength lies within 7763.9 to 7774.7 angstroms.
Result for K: 26.36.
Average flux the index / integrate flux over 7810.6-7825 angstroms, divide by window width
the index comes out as 26.5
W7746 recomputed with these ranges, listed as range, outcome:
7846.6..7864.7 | 28.41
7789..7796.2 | 25.79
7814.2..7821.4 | 26.75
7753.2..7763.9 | 26.65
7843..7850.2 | 26.52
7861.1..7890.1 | 27.16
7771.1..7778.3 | 25.26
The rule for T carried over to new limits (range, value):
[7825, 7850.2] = 26.87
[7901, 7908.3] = 26.63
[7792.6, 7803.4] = 26.45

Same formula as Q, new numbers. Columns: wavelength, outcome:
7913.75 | 25.67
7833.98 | 25.18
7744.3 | 26.21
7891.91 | 27.07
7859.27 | 27.29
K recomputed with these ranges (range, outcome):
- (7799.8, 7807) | 26.93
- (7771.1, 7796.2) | 26.92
